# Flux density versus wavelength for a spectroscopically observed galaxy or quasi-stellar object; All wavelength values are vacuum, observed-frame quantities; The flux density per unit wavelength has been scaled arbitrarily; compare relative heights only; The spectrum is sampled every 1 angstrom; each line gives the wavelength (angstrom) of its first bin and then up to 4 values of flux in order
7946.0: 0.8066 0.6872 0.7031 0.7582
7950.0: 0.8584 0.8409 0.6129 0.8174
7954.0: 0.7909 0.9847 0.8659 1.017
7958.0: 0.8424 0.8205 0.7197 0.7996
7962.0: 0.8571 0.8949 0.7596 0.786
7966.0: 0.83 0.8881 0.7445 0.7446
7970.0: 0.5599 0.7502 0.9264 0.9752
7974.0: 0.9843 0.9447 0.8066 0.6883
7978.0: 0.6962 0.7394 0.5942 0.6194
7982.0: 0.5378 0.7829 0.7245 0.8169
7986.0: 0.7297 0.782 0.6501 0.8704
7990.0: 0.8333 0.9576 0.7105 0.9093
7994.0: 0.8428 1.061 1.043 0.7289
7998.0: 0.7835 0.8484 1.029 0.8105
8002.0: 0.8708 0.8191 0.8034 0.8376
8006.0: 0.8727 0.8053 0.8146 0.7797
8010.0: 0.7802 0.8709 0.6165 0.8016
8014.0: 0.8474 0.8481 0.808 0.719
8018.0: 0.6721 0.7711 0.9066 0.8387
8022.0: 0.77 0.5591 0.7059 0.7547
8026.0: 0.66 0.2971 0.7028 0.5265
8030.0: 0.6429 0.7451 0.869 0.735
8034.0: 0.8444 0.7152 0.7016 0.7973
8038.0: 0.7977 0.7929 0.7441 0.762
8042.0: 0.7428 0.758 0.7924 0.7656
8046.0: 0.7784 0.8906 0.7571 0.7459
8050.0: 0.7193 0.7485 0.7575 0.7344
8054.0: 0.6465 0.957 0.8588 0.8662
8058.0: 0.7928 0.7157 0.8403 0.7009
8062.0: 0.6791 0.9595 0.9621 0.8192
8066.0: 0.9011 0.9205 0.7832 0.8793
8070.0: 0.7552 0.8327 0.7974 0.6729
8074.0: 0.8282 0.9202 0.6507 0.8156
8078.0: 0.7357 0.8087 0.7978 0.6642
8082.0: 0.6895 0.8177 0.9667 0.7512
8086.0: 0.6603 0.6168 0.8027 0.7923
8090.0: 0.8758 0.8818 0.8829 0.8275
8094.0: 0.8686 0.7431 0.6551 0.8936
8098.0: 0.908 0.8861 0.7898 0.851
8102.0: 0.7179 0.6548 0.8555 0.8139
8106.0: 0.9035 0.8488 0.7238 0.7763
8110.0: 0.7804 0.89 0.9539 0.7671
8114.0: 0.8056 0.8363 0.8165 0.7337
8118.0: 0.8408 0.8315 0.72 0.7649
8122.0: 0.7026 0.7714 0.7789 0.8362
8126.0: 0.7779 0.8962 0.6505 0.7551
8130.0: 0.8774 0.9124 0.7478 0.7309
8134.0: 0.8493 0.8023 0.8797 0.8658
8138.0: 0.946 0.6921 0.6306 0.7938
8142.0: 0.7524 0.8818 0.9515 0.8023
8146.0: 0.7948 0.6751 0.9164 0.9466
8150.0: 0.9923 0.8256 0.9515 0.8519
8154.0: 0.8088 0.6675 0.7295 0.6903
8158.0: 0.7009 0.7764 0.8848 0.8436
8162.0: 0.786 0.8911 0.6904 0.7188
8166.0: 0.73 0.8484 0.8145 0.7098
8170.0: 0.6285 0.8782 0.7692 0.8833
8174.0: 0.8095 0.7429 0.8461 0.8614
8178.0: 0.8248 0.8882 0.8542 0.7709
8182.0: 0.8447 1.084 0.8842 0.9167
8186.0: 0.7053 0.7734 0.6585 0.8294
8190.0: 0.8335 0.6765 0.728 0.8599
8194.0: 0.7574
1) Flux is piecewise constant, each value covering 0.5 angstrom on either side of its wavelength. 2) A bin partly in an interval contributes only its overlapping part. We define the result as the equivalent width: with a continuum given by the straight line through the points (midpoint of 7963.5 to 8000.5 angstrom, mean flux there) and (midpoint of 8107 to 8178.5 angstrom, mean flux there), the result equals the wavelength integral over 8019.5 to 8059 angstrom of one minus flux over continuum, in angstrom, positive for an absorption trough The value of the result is 2.7 angstrom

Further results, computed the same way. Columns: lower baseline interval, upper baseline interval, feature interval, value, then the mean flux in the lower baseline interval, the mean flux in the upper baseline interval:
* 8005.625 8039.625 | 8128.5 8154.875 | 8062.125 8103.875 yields -0.9 angstrom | 0.746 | 0.83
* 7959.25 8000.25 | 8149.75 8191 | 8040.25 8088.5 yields 1.0 angstrom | 0.802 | 0.807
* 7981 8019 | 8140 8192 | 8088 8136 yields 0.0 angstrom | 0.808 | 0.809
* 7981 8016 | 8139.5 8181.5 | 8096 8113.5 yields -0.2 angstrom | 0.815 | 0.805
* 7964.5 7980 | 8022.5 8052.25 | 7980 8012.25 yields -1.6 angstrom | 0.798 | 0.727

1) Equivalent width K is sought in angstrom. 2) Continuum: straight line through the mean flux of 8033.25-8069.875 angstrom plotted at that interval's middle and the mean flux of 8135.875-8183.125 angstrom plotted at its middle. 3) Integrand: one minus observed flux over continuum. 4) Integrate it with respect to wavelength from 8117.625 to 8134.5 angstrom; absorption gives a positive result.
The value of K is 0.3 angstrom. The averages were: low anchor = 0.794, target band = 0.79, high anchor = 0.812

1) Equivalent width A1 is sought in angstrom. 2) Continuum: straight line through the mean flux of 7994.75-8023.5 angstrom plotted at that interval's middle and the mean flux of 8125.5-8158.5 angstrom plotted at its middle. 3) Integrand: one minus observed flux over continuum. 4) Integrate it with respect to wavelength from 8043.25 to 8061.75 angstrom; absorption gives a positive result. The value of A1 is 0.8 angstrom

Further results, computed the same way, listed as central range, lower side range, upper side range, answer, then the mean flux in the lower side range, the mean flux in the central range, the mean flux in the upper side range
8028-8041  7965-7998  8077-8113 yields 0.9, 0.796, 0.742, 0.802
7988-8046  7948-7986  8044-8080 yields 1.0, 0.792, 0.783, 0.8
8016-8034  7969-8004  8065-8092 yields 2.1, 0.806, 0.706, 0.795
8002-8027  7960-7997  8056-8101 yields 1.0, 0.799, 0.77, 0.806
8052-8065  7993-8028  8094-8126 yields -0.2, 0.794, 0.808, 0.802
